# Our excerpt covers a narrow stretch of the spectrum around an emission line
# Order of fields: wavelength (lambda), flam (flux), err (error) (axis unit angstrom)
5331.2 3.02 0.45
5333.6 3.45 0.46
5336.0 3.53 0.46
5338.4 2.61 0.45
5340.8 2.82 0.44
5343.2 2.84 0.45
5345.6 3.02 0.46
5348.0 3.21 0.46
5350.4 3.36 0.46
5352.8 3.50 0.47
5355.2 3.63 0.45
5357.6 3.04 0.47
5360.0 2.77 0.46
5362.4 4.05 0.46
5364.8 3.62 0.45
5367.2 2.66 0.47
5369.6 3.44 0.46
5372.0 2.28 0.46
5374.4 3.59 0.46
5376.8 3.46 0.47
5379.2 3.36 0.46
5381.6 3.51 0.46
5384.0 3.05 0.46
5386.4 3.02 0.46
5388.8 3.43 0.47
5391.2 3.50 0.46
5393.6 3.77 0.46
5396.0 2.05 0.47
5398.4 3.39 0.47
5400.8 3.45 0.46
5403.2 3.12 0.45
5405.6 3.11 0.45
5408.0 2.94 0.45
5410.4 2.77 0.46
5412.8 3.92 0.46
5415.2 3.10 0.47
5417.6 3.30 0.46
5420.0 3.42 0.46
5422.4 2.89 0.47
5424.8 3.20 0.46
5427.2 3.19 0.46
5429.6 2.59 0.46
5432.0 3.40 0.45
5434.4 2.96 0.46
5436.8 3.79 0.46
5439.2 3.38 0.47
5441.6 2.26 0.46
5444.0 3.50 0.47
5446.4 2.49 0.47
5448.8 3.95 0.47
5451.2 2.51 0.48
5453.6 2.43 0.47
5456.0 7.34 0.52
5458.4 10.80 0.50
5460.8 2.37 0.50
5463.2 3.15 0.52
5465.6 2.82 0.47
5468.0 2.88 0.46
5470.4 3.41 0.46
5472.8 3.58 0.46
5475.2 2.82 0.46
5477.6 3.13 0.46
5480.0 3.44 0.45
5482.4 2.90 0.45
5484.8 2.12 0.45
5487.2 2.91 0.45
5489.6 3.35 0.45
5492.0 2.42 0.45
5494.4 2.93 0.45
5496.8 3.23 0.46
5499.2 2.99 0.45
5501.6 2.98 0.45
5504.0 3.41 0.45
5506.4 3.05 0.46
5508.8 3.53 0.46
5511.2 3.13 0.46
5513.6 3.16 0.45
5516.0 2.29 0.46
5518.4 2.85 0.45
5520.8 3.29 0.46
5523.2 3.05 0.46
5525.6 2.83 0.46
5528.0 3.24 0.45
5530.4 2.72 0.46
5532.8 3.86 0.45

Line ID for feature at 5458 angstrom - H-beta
